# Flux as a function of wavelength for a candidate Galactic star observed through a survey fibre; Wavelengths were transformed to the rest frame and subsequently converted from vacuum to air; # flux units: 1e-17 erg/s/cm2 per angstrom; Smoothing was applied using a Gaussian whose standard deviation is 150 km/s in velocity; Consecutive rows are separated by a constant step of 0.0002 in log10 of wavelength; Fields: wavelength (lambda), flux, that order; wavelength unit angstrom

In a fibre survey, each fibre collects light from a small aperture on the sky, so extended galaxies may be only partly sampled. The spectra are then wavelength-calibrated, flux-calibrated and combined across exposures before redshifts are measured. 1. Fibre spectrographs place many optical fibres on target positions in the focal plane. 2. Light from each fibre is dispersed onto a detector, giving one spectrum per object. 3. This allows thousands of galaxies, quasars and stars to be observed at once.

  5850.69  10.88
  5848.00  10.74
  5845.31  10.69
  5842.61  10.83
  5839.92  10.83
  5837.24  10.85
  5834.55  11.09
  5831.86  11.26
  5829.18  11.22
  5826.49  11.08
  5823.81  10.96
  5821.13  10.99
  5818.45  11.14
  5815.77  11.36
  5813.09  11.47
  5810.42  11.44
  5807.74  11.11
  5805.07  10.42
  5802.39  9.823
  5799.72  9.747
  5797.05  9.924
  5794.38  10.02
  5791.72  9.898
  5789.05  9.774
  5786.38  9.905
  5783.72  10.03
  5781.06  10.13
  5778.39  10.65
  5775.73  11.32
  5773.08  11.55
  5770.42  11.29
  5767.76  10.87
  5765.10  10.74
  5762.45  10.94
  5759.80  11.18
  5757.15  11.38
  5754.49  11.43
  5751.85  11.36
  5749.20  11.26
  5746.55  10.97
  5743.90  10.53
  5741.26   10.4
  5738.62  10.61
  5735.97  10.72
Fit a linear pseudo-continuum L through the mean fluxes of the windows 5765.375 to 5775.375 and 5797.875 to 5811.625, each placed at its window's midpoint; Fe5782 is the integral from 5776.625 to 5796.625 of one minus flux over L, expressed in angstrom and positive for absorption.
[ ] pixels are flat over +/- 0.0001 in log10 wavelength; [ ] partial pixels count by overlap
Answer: 1.43 angstrom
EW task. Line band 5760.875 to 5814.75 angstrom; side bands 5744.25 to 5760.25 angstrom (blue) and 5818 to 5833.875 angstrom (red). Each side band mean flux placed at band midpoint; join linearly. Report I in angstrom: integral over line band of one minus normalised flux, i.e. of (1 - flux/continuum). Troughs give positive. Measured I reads 2.9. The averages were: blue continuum 11.2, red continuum 11.1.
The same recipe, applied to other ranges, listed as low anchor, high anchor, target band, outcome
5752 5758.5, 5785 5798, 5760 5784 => -0.4 angstrom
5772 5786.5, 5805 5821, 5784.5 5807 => 1.9 angstrom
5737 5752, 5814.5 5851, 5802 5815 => 0.0 angstrom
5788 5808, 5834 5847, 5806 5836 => -2.0 angstrom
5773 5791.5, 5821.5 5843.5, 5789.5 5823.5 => 0.3 angstrom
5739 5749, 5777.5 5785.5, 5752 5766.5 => -0.9 angstrom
